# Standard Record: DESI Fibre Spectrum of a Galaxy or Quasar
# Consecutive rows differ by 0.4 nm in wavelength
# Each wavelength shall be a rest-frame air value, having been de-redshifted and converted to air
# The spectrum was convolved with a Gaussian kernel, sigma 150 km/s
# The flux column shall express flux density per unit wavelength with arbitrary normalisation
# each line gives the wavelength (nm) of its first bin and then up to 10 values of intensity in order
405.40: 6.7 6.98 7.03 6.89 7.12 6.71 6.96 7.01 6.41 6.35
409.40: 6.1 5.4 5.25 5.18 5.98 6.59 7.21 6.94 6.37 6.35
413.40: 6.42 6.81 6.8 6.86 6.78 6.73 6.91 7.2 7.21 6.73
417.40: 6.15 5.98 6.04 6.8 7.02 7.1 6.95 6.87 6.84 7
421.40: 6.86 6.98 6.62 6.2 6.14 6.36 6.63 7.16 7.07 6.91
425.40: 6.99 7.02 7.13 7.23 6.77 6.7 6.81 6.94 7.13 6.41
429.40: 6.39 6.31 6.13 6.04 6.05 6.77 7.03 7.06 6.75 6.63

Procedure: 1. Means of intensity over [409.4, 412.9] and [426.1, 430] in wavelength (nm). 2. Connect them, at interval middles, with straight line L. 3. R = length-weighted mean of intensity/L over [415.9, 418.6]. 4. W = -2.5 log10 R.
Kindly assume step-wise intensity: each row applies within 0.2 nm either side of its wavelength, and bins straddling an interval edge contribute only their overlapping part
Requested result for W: -0.04 mag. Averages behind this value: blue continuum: 6.12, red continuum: 6.77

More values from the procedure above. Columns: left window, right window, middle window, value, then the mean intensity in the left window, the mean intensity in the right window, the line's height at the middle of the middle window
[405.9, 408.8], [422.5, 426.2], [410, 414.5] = 0.08 mag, 6.88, 6.76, 6.84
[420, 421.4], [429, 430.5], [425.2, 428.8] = -0.08 mag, 6.9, 6.28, 6.47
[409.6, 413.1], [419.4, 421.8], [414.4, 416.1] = -0.06 mag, 6.14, 6.93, 6.47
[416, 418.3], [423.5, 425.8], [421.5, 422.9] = 0.04 mag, 6.57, 6.93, 6.82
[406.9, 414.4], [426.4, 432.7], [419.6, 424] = -0.02 mag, 6.41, 6.66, 6.55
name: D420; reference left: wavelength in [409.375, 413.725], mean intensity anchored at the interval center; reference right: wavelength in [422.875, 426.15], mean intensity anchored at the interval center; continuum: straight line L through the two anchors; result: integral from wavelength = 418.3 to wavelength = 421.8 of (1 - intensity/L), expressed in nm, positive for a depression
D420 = -0.16 nm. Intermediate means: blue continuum 6.18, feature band 6.91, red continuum 6.82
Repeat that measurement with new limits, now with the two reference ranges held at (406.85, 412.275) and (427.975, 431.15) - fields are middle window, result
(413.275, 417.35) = -0.29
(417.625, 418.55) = 0.04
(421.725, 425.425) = -0.16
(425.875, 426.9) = -0.11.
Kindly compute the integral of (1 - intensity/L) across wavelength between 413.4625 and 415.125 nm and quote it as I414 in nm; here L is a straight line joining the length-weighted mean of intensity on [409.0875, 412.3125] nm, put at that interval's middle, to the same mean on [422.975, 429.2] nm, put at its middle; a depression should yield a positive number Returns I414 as -0.14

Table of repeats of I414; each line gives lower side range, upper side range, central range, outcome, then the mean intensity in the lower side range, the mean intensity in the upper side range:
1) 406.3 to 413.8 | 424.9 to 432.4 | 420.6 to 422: -0.069 nm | 6.42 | 6.72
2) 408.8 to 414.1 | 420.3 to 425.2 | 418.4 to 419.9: -0.090 nm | 6.24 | 6.73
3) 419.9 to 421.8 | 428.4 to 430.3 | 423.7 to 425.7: -0.076 nm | 6.9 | 6.49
